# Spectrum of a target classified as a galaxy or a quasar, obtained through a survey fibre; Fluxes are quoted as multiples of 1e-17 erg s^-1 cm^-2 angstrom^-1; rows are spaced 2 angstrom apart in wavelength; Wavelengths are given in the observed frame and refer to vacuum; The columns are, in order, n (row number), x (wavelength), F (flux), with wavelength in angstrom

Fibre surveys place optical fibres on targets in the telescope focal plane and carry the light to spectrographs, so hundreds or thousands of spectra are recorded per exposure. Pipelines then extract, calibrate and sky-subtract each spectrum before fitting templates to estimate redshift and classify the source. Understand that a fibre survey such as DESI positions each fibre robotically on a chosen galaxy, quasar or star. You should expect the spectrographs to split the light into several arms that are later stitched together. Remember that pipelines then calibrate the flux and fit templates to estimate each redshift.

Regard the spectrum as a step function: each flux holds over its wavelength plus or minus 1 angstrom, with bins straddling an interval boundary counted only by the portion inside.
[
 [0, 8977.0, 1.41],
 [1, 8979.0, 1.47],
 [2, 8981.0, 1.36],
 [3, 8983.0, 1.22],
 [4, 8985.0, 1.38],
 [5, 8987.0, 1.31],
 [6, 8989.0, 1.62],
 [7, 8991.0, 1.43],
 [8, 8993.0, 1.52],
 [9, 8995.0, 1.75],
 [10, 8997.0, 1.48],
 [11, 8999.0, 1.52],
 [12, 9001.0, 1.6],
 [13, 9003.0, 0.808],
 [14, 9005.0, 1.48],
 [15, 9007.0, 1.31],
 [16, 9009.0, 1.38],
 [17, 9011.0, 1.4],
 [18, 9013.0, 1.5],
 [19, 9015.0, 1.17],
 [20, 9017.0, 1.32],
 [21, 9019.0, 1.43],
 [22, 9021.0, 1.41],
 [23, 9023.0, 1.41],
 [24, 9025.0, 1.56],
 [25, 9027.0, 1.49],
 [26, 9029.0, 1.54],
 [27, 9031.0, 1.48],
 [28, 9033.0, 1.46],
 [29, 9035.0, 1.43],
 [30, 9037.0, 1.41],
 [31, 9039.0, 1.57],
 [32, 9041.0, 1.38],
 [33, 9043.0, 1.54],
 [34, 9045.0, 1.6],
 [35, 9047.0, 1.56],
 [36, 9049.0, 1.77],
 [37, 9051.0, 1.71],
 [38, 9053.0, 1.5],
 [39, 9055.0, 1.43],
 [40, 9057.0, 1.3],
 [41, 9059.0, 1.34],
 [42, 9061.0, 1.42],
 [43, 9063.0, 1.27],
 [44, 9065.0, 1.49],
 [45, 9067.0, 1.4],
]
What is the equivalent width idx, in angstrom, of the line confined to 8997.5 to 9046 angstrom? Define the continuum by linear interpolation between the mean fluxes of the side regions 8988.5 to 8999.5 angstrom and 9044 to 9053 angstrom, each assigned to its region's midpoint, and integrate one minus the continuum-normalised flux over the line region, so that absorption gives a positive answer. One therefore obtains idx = 5.2 angstrom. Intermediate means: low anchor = 1.55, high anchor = 1.64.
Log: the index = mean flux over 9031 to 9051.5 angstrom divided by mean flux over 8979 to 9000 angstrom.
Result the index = 1.05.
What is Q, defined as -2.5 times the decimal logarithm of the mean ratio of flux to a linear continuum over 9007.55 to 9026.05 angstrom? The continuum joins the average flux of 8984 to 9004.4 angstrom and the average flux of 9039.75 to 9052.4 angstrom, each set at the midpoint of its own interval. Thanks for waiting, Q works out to 0.08 mag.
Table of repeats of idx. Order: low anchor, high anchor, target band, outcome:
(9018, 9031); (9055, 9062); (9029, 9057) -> -2.1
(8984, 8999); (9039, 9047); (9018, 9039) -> 0.7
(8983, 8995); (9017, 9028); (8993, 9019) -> 0.9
